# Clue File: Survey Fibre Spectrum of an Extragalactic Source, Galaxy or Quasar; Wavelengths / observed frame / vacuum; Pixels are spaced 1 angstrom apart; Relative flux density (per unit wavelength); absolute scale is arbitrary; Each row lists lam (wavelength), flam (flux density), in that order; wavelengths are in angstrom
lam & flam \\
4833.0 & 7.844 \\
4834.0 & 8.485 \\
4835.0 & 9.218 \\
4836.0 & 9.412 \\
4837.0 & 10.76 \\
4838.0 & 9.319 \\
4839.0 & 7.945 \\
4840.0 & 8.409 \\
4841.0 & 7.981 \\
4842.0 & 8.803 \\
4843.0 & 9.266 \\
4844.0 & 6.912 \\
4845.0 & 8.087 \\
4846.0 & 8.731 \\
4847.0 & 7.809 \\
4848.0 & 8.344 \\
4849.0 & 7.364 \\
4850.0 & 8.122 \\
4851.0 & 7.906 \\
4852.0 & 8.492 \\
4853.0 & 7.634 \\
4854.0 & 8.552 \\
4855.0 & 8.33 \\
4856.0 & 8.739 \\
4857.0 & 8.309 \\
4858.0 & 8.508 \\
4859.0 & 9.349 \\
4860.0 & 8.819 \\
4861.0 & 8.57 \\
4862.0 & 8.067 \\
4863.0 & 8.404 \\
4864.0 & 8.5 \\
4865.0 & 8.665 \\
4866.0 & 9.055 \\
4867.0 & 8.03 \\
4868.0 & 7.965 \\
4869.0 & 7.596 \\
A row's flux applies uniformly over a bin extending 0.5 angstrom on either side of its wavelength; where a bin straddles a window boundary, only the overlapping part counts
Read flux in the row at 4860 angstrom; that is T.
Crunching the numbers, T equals 8.819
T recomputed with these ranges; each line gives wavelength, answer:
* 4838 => 9.319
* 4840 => 8.409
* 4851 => 7.906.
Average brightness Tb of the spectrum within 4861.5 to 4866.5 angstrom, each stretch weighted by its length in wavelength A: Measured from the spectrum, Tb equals 8.54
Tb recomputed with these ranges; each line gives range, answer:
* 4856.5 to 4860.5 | 8.75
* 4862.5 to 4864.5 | 8.45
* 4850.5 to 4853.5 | 8.01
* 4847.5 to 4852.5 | 8.05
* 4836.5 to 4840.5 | 9.11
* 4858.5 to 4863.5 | 8.64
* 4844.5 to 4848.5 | 8.24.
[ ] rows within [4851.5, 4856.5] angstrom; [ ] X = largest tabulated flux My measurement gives 8.739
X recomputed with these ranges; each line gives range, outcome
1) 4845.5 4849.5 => 8.731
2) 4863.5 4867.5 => 9.055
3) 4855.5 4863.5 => 9.349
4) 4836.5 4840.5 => 10.76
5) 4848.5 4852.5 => 8.492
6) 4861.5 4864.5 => 8.5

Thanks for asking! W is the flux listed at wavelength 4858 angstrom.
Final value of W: 8.508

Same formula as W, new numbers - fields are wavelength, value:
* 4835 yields 9.218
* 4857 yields 8.309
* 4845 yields 8.087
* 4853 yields 7.634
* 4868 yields 7.965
